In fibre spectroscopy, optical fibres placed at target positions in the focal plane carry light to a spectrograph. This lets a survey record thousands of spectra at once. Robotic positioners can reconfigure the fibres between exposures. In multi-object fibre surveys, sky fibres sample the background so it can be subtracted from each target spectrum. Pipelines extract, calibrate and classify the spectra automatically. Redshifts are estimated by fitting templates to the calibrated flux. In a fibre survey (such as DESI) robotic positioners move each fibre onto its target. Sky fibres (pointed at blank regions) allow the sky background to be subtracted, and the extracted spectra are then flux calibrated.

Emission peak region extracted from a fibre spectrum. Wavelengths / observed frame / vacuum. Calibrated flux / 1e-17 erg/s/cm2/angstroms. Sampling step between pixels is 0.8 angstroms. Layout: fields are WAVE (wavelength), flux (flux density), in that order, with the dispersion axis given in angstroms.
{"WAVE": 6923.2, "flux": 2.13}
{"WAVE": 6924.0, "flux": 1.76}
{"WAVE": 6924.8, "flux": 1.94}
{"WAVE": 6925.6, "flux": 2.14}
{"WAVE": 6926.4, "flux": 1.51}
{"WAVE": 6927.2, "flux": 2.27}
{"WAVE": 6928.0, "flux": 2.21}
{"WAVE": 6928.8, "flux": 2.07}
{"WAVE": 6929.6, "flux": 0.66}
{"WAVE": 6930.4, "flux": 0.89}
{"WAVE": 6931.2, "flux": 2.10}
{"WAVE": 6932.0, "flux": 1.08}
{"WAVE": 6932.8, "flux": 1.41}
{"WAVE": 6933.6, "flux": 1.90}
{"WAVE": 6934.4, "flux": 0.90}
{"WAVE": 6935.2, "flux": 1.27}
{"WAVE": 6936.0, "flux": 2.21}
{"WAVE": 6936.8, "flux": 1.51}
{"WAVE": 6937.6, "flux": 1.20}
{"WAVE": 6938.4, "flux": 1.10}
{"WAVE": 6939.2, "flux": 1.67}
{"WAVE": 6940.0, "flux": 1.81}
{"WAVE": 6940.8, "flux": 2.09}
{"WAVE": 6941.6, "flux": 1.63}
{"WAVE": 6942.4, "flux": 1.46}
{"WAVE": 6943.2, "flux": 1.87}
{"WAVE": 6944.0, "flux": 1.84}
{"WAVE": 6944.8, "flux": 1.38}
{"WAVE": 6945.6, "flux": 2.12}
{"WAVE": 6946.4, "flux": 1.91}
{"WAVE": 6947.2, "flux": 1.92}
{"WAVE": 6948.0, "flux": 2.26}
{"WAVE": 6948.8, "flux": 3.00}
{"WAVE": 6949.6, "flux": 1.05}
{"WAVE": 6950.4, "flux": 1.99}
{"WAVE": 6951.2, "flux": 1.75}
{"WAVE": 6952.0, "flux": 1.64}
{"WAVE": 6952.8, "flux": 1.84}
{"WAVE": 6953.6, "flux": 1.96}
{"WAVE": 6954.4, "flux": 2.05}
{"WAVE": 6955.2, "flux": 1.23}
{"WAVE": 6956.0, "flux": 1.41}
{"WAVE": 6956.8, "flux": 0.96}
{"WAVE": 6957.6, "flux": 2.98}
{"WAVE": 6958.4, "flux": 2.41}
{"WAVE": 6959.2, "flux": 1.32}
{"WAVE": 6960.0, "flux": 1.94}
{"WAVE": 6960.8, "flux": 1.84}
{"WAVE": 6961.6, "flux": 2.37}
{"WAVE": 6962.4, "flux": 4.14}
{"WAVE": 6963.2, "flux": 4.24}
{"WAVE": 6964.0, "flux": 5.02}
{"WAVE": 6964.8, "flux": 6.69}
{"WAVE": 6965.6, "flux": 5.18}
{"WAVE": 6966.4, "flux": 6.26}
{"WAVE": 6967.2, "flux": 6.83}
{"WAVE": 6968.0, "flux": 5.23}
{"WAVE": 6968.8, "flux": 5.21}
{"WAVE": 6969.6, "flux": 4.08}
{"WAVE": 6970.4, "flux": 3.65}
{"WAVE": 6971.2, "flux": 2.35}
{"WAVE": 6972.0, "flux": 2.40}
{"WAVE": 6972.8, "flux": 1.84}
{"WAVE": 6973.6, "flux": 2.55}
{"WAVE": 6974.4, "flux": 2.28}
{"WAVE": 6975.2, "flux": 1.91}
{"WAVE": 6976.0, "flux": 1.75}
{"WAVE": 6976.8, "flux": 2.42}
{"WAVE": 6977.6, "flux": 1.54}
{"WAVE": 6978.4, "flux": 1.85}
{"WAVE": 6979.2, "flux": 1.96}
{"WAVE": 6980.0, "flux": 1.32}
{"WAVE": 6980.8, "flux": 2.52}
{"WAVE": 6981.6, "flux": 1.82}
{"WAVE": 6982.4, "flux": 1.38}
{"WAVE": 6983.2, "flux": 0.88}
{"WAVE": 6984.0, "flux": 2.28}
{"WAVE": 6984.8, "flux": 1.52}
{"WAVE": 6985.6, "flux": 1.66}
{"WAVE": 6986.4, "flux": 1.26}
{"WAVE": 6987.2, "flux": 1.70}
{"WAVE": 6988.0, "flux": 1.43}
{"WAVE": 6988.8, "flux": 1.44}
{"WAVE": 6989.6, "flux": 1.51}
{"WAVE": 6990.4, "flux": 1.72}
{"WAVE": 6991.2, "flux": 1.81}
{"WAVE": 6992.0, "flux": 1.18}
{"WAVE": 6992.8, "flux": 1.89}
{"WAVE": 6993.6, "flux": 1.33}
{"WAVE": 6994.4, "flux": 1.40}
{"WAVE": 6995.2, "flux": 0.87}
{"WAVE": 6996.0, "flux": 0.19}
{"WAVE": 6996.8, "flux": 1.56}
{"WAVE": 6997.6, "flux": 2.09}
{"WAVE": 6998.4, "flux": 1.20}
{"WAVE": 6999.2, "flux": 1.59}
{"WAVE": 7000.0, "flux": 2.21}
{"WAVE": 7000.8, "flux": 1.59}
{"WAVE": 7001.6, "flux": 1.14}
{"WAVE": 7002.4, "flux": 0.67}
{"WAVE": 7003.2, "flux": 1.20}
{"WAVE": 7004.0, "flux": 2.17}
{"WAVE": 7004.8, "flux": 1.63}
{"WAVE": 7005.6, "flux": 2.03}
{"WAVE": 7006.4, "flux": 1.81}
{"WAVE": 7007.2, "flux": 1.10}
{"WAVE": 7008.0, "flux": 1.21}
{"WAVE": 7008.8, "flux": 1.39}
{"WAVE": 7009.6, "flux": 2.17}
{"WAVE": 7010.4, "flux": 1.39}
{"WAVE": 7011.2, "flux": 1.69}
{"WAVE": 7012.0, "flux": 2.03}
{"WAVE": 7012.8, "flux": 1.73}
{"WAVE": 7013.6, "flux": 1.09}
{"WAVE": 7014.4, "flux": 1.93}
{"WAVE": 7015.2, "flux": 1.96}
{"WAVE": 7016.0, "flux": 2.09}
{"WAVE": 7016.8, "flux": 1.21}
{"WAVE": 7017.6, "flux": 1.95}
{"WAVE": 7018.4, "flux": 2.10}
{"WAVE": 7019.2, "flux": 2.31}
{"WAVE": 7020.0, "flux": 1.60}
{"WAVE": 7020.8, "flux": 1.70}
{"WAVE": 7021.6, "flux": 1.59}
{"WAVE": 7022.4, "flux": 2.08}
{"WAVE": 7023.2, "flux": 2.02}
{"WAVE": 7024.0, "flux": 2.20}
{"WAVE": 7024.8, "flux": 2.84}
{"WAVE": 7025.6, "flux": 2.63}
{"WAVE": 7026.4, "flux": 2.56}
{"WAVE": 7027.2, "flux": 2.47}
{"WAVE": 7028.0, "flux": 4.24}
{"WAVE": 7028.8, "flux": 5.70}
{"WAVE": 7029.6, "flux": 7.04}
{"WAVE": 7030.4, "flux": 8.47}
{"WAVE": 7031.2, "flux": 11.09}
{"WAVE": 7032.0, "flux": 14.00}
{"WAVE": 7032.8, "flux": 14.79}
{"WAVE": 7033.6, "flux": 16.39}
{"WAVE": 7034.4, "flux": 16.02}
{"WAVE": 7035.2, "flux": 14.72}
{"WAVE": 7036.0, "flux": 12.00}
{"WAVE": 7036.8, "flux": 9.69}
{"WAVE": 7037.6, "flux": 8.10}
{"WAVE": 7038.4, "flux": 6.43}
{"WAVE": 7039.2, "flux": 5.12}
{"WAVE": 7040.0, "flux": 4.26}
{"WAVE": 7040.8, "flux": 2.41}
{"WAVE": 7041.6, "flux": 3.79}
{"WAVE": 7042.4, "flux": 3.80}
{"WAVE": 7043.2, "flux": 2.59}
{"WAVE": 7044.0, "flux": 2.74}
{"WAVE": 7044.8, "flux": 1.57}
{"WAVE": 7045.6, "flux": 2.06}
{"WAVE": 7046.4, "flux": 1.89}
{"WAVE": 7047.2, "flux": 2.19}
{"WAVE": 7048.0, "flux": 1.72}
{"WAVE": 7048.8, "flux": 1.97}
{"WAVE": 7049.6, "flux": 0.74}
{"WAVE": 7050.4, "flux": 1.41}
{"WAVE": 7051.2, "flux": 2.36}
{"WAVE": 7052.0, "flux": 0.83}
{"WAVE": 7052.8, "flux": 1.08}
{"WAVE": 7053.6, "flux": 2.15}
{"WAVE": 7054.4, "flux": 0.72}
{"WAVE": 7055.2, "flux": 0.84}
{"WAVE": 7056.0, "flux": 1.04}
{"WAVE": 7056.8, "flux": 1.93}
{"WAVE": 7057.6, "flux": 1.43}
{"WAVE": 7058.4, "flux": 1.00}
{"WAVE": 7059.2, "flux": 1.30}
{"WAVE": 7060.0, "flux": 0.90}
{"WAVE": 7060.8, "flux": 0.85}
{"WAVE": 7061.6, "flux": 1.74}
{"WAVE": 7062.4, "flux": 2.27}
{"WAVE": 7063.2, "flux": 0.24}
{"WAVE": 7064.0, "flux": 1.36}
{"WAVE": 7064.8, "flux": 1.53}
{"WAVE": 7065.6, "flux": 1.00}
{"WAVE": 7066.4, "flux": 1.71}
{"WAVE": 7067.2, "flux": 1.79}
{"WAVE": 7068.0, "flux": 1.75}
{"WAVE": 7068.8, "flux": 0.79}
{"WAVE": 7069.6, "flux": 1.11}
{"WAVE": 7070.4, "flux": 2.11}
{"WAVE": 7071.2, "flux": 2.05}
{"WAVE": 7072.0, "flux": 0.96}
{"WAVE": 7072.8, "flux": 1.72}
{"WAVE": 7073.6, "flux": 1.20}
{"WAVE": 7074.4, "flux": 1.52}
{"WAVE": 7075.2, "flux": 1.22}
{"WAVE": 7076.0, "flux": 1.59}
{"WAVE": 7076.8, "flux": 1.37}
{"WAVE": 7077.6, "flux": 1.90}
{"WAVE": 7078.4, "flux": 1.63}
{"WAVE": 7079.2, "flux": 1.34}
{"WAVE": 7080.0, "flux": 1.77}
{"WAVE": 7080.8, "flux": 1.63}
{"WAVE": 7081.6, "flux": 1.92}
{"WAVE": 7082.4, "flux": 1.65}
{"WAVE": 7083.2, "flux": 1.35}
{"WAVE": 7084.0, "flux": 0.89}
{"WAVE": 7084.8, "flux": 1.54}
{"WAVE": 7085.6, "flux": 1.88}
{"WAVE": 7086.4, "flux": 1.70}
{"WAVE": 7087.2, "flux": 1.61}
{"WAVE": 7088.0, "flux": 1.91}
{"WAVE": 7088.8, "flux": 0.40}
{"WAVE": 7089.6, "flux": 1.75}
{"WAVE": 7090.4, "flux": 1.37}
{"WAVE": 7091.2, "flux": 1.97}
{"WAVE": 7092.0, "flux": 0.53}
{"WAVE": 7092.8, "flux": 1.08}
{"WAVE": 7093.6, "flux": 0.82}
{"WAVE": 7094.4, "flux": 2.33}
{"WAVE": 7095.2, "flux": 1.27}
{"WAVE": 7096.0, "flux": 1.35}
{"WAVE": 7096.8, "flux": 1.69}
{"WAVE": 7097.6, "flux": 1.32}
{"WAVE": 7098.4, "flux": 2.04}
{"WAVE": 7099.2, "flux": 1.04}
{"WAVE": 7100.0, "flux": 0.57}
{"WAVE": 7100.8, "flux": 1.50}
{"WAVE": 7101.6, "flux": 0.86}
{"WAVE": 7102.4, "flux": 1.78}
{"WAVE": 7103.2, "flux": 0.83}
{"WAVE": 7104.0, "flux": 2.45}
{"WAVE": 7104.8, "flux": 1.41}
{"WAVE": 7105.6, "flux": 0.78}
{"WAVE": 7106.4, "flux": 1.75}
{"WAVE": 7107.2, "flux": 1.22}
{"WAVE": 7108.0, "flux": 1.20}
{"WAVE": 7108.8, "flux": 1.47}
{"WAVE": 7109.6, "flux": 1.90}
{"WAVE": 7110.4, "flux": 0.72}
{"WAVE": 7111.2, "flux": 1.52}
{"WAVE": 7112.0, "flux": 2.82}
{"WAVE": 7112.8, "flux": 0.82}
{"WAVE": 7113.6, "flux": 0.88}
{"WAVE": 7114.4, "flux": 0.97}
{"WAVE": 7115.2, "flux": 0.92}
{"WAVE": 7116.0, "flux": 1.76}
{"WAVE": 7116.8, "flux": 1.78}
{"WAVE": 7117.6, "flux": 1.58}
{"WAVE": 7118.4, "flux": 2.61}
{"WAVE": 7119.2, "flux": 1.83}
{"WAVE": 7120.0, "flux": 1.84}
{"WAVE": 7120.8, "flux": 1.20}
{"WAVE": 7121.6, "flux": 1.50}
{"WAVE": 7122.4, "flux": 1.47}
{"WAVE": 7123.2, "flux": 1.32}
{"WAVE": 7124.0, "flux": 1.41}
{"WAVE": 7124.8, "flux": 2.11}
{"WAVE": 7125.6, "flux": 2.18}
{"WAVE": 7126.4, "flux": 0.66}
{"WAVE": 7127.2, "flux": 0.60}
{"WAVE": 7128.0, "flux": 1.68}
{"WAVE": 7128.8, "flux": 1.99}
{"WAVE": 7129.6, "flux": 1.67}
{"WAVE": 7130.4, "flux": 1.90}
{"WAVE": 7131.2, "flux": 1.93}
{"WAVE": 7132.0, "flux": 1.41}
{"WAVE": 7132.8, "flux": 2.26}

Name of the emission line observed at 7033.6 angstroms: [O III]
